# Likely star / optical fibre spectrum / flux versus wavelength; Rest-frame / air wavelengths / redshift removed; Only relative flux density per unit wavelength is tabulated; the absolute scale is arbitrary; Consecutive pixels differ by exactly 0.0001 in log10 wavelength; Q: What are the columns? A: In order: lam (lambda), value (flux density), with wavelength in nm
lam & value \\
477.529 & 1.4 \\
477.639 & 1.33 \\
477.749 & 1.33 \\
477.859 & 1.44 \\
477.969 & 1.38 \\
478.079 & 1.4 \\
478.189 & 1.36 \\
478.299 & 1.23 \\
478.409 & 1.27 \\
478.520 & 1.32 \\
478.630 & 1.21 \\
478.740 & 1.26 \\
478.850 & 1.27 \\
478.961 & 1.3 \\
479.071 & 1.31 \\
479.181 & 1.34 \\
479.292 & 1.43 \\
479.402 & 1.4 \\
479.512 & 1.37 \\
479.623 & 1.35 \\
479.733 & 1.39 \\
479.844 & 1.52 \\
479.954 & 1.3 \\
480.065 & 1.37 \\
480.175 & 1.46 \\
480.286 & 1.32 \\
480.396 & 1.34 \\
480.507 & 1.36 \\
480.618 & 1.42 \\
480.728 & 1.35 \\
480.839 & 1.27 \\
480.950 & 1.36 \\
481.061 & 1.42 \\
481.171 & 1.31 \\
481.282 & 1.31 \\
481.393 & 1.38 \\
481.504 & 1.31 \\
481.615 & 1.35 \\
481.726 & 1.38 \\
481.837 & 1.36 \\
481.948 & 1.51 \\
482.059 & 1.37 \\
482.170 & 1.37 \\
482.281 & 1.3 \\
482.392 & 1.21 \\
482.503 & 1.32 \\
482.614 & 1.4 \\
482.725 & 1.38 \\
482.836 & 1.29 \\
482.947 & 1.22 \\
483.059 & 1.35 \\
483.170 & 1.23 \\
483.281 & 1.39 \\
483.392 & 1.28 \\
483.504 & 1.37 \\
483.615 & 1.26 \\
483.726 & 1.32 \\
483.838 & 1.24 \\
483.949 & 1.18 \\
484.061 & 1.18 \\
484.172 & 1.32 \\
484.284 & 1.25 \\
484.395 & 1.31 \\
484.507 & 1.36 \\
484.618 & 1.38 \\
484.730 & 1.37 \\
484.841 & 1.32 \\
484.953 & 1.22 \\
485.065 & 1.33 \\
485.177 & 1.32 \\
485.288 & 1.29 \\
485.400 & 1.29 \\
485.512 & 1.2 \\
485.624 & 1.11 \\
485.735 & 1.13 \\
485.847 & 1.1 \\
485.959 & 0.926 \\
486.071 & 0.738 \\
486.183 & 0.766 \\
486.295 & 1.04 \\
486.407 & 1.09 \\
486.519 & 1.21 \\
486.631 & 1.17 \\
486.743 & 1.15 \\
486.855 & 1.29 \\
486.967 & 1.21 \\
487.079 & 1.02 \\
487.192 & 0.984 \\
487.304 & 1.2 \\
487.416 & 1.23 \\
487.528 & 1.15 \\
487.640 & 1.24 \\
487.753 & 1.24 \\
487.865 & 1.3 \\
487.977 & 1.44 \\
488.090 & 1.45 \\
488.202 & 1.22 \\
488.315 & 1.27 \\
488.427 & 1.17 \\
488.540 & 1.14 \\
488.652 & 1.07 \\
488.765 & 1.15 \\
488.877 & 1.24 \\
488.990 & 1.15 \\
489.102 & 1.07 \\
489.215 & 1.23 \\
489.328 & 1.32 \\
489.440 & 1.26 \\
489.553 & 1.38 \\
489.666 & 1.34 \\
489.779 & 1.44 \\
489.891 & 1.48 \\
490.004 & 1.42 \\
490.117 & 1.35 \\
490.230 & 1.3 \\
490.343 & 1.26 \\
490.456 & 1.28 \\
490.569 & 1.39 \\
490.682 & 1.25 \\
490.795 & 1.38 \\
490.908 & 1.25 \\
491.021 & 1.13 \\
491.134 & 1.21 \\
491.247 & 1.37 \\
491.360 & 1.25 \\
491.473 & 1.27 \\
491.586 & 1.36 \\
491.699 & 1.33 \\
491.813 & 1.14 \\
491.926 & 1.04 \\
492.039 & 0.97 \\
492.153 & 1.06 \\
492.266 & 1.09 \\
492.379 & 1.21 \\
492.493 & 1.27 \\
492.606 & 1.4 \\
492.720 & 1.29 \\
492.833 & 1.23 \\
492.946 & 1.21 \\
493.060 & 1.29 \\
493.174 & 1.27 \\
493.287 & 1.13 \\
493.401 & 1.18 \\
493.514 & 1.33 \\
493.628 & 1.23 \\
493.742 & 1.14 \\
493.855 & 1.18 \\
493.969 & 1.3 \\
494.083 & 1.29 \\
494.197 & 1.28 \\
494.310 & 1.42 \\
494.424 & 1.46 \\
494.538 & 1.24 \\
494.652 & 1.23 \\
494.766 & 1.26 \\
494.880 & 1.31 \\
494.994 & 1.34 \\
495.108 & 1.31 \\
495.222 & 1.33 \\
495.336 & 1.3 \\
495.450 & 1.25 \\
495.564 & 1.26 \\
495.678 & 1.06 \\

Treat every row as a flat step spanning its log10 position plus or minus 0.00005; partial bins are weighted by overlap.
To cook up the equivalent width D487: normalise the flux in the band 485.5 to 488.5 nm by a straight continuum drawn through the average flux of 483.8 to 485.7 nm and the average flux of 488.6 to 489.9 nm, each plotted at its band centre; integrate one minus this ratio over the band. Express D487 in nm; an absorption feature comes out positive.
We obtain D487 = 0.27 nm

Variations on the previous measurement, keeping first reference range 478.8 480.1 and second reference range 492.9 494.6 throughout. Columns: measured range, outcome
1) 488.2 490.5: 0.051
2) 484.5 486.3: 0.209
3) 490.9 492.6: 0.101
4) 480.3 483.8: 0.017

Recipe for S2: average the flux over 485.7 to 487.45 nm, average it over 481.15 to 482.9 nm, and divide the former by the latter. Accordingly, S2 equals 0.80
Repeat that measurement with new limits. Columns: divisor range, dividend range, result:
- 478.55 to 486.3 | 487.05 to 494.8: 0.97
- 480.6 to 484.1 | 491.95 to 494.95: 0.94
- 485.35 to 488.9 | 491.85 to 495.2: 1.08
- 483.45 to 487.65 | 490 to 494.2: 1.04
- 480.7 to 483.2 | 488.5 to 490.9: 0.96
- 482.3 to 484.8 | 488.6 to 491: 0.99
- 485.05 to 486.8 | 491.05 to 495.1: 1.12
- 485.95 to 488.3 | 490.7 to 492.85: 1.06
